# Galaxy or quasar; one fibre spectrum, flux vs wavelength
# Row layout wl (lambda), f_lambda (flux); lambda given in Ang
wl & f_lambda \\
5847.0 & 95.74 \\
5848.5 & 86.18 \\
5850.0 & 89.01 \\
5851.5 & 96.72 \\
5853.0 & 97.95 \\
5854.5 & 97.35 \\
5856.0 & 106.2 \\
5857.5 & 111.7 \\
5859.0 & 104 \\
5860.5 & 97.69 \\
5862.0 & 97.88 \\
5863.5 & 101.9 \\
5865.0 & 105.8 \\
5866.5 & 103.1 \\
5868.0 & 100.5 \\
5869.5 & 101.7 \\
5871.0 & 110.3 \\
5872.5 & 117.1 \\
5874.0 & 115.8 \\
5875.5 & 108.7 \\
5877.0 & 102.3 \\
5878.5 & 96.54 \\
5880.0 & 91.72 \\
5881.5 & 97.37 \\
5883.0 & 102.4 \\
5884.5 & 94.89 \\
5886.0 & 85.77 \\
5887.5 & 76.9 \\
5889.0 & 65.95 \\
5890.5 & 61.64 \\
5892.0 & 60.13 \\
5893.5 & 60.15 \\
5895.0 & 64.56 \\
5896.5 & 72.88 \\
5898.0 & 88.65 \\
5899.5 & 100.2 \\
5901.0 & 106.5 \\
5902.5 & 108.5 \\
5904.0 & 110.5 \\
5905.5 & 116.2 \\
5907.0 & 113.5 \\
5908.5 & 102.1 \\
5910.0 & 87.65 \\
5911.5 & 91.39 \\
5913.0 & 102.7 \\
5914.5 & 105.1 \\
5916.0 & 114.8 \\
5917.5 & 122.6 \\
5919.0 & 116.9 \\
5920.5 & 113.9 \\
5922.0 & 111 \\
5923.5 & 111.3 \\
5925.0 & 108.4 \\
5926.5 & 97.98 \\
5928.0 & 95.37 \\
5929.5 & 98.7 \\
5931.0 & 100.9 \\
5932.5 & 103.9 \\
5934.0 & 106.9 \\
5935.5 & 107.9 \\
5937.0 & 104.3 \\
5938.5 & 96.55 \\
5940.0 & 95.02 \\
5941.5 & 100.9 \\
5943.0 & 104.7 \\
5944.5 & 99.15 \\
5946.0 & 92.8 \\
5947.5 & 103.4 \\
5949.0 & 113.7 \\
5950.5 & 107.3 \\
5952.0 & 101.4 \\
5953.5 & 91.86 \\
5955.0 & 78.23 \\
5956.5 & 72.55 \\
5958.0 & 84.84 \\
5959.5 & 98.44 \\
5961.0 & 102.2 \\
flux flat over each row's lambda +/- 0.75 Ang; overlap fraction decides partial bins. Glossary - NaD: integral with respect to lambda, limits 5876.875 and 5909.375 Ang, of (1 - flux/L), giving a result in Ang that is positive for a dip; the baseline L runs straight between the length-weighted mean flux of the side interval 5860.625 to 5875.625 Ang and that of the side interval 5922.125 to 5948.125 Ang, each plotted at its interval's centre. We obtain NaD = 4.5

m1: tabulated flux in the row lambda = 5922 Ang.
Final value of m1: 111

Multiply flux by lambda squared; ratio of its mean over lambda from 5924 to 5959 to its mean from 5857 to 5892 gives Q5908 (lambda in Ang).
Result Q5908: 1.04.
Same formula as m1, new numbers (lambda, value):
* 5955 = 78.23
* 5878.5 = 96.54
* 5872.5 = 117.1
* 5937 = 104.3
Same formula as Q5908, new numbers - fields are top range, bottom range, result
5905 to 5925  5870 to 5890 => 1.13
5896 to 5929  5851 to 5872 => 1.04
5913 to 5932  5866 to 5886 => 1.07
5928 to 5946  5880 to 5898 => 1.32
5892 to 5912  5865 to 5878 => 0.88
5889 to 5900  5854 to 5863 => 0.71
